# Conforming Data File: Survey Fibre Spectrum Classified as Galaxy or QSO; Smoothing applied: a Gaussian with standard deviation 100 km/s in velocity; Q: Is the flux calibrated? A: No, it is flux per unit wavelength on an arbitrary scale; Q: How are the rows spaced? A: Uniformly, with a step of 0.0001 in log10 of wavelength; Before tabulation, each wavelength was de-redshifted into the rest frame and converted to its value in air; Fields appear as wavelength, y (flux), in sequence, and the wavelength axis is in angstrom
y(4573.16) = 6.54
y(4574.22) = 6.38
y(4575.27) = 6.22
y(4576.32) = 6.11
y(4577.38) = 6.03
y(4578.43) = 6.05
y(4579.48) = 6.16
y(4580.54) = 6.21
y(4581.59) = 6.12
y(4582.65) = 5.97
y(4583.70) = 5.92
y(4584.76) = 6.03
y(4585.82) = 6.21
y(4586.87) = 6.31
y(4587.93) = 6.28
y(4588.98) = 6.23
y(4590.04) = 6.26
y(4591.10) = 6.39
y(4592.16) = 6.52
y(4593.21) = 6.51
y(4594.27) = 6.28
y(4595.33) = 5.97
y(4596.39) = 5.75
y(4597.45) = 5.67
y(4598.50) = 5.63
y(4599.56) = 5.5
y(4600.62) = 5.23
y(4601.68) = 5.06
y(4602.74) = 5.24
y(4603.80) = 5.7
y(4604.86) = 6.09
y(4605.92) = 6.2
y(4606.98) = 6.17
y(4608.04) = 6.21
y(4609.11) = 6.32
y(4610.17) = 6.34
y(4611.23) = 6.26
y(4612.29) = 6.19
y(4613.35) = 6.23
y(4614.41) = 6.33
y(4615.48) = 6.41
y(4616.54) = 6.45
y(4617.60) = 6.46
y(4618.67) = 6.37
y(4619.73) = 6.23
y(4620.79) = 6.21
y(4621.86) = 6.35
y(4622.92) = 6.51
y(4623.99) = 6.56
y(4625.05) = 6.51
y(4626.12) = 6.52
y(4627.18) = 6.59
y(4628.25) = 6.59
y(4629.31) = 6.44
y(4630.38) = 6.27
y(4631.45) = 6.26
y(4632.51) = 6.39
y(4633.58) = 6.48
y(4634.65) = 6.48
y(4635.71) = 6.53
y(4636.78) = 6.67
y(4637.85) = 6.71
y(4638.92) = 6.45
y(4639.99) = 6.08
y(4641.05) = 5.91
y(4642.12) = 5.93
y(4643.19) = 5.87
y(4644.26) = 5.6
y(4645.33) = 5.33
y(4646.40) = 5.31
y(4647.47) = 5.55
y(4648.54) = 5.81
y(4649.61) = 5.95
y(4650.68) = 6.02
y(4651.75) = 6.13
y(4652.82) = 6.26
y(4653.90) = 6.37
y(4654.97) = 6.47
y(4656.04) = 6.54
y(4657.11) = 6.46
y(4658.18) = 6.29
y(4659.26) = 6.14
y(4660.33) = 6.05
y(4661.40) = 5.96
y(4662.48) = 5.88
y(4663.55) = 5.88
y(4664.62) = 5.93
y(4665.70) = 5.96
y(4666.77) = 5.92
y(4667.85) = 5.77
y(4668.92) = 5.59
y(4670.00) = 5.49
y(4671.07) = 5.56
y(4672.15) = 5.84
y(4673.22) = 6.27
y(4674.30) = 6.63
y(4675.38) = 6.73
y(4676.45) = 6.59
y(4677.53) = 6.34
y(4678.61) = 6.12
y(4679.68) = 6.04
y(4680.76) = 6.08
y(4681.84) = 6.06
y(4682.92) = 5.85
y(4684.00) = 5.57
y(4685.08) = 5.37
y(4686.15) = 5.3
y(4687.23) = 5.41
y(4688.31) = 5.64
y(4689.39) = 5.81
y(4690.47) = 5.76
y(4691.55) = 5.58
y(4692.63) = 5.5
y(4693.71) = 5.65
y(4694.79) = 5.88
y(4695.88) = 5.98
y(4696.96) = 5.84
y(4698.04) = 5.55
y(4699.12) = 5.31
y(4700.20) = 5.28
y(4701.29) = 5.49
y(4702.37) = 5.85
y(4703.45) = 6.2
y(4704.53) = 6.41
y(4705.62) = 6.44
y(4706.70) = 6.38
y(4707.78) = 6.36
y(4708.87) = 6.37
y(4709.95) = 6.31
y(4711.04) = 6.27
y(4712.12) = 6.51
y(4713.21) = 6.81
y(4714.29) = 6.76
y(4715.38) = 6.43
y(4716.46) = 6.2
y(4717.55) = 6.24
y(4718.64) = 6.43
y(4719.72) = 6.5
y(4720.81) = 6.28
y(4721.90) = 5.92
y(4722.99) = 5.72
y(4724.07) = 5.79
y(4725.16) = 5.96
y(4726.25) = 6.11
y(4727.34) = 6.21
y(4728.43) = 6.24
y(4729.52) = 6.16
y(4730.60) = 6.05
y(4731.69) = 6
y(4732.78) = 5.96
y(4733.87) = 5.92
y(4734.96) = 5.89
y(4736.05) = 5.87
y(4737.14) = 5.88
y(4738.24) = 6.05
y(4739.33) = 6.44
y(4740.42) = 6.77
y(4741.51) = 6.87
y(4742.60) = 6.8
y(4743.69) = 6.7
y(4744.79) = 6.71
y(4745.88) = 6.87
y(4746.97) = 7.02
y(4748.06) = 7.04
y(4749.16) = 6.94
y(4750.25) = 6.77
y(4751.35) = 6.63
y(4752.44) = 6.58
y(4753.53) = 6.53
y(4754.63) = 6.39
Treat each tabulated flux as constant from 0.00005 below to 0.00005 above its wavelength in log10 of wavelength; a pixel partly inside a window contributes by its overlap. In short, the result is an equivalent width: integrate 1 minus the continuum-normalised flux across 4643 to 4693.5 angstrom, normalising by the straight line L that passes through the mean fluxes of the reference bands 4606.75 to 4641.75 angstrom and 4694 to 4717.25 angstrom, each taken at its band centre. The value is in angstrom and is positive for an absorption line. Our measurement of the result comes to 2.5 angstrom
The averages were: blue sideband 6.38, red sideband 6.12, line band 5.93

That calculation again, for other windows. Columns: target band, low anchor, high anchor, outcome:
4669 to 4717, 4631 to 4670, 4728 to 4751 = 1.9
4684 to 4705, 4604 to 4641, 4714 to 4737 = 1.8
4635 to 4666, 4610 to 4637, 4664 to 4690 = 0.4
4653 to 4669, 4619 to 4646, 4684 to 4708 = -0.1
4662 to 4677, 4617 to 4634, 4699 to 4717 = 0.7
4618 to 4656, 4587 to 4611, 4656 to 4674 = -1.6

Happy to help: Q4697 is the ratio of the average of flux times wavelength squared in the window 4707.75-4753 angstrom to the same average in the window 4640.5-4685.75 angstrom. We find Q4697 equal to 1.09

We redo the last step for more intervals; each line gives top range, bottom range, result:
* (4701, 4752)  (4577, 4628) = 1.09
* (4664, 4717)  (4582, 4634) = 1.00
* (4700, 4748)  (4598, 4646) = 1.06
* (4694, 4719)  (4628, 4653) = 1.03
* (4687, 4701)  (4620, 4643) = 0.90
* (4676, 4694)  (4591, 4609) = 1.02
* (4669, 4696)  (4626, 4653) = 0.97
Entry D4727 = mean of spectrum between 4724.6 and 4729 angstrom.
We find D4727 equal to 6.12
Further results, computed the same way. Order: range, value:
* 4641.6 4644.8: 5.79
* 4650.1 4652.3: 6.08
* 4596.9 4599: 5.67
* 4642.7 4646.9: 5.52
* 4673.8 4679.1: 6.48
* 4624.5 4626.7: 6.53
